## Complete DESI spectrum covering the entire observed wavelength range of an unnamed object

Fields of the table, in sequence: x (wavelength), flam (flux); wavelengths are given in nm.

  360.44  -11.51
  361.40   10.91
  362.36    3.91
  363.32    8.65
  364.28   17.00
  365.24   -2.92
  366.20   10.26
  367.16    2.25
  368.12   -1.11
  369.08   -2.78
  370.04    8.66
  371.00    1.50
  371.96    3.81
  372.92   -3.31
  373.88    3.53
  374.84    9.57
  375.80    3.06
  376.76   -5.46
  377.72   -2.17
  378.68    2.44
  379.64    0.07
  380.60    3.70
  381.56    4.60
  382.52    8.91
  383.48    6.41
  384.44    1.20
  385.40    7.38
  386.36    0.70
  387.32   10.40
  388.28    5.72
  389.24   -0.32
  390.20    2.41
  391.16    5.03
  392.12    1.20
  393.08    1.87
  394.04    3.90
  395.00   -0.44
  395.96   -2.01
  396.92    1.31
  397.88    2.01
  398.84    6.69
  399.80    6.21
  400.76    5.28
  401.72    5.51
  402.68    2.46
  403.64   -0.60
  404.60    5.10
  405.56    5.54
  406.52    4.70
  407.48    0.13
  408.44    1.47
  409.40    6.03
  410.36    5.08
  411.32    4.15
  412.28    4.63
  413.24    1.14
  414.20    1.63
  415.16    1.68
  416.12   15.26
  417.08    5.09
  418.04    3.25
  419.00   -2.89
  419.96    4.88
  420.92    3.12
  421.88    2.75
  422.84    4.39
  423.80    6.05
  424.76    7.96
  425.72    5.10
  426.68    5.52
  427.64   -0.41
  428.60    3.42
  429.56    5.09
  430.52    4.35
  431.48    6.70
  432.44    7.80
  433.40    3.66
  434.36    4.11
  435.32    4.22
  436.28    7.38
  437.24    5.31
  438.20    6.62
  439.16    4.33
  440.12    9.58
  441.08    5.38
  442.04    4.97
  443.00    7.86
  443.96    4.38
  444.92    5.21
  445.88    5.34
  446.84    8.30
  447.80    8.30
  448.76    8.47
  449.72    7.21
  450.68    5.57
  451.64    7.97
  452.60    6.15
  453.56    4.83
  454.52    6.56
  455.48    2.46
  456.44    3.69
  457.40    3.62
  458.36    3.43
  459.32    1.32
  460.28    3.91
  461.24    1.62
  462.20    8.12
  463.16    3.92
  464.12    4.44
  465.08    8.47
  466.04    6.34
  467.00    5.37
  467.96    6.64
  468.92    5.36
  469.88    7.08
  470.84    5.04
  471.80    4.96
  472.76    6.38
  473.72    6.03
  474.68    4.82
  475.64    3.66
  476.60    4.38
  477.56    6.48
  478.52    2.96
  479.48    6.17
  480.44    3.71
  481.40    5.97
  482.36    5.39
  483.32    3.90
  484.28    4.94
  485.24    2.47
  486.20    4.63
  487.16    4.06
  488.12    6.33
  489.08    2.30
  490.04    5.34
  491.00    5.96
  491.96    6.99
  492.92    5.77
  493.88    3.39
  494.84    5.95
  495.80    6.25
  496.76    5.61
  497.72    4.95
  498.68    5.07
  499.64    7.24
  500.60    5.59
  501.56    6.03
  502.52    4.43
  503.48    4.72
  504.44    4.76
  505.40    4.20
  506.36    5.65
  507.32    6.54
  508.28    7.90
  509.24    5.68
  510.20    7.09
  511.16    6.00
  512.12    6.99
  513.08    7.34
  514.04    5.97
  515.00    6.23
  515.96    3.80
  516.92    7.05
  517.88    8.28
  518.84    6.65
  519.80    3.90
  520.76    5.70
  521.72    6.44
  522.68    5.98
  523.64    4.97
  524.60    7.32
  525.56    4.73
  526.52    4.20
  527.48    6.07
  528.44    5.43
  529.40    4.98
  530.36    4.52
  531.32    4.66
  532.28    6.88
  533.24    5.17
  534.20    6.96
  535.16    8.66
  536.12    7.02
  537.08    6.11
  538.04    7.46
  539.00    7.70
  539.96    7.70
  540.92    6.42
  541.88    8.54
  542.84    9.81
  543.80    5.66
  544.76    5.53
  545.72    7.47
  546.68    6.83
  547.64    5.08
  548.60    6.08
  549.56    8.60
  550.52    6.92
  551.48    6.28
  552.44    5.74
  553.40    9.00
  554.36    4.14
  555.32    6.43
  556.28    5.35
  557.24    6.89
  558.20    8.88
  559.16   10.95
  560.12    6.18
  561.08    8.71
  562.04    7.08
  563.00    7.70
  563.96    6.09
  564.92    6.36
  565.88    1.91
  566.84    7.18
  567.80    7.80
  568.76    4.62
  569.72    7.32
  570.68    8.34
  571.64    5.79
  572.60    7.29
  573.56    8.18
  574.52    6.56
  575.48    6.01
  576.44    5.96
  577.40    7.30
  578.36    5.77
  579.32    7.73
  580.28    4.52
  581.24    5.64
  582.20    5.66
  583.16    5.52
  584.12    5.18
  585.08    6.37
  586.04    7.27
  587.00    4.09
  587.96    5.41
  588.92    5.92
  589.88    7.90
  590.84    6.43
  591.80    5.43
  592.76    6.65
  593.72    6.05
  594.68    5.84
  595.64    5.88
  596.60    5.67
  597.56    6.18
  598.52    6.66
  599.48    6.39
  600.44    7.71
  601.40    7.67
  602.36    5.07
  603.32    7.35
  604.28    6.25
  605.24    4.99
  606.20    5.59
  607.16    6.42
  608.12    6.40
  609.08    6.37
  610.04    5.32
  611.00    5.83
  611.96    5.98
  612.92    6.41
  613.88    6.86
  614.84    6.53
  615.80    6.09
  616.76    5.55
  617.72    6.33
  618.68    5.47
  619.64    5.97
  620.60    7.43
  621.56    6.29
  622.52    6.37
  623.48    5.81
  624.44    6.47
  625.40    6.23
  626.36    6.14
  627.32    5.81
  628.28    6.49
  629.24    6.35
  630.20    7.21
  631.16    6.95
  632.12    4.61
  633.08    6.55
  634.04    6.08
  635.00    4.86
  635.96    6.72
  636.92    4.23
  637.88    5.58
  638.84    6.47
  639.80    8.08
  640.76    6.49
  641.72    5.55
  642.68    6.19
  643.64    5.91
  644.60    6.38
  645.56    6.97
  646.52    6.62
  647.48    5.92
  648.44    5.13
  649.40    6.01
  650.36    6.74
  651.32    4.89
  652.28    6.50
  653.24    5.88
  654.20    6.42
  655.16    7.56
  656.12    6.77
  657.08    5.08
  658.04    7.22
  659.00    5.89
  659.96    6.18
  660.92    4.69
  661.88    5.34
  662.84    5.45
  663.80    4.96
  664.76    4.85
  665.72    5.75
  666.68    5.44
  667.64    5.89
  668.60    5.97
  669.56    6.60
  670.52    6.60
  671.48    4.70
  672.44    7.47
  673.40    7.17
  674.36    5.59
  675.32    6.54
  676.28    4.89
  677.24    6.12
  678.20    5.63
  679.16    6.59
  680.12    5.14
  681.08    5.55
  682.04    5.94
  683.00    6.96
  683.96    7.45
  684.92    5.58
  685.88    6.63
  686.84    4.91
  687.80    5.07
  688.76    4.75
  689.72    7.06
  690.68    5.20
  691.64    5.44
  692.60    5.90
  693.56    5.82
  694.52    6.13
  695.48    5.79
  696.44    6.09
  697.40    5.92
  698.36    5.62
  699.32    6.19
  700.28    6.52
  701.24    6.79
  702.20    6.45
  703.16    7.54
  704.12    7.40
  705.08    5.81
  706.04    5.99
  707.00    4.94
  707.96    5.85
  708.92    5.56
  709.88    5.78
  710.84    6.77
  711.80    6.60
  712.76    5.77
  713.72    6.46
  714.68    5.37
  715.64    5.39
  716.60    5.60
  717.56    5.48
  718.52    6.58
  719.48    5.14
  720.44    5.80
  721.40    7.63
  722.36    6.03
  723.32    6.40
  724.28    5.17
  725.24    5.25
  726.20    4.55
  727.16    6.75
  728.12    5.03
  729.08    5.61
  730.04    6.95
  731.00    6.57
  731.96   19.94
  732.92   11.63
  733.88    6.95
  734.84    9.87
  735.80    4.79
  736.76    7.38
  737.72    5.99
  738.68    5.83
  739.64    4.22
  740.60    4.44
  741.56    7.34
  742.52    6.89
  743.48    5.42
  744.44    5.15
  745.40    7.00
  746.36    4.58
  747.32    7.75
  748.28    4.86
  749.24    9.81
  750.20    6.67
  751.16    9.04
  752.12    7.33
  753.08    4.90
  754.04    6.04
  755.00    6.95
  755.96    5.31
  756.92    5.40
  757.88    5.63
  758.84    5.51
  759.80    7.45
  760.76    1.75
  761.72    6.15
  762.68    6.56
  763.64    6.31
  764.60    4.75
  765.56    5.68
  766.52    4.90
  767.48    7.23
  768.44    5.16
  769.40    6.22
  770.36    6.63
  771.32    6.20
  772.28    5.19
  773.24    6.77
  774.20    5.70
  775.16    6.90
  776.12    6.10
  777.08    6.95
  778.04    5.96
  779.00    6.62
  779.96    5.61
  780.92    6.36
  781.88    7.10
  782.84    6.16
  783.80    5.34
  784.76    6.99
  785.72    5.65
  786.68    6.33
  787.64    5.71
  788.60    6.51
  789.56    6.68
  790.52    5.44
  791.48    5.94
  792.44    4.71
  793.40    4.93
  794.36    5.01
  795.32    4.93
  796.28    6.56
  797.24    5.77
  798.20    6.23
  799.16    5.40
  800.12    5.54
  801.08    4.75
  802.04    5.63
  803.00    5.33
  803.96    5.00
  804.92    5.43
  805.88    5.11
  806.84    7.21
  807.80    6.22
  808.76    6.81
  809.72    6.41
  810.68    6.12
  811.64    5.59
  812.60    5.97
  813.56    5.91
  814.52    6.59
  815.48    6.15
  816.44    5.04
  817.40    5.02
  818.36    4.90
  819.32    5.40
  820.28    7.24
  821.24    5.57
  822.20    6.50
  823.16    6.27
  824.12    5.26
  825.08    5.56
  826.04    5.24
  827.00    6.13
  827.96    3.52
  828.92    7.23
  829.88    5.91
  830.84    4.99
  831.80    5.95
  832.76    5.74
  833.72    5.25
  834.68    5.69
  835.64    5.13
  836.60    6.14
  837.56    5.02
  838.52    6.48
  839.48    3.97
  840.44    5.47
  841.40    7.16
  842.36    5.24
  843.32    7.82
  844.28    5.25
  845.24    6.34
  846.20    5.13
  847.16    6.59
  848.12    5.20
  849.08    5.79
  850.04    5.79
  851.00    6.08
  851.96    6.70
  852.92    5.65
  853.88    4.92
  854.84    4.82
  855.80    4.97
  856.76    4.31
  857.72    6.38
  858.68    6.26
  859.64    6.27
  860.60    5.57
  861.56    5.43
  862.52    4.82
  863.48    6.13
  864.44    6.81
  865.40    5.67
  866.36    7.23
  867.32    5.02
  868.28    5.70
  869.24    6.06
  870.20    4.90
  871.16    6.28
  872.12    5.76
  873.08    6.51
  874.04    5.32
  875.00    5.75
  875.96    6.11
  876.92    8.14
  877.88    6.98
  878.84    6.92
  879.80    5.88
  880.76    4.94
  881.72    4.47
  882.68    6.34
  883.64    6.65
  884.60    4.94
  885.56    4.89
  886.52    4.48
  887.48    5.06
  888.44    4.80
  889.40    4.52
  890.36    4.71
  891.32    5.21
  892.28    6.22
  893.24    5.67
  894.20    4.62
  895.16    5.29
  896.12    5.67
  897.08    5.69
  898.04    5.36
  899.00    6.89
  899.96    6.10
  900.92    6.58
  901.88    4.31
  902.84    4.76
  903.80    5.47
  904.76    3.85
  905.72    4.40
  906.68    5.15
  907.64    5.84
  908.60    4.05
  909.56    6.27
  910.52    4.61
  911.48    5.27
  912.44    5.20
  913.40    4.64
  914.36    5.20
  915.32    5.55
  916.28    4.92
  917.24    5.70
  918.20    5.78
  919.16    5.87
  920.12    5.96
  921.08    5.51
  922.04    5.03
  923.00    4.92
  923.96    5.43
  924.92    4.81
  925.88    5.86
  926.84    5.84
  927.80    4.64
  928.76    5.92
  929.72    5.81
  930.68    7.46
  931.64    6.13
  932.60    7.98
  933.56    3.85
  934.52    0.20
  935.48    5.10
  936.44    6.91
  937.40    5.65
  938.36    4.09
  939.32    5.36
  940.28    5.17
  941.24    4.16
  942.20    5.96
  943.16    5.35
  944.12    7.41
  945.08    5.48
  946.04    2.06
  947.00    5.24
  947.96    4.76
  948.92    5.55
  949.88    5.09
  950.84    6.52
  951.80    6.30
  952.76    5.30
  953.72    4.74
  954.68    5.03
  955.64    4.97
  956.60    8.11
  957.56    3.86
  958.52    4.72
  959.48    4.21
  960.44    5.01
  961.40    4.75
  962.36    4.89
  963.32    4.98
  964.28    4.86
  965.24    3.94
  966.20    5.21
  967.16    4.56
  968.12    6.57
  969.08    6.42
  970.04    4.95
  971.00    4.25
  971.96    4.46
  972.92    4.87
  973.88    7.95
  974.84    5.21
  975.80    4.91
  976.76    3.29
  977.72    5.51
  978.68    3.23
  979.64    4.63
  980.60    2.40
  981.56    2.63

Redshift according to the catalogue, 0.12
